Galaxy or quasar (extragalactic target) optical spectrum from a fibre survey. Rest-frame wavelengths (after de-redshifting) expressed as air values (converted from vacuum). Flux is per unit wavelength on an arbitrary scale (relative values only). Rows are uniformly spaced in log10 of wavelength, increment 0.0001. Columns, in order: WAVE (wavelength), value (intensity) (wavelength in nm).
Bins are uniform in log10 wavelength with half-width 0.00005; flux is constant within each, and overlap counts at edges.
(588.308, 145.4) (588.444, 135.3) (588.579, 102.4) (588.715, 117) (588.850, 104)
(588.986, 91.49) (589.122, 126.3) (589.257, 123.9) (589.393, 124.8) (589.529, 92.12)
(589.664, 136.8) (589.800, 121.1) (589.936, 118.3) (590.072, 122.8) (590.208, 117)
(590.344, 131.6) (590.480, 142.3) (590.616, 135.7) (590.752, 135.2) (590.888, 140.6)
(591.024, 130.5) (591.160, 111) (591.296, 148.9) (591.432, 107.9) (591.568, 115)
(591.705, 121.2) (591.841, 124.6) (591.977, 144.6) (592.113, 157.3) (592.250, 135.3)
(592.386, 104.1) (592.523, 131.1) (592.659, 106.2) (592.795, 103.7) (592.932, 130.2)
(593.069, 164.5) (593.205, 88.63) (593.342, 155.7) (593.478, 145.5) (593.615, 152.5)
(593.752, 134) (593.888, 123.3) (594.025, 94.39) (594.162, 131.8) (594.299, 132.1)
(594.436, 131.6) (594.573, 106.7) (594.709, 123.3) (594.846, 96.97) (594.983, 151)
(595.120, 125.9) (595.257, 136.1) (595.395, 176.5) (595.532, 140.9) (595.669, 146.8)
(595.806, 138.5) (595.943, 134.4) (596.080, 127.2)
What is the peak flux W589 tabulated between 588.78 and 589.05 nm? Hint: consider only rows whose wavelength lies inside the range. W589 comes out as 104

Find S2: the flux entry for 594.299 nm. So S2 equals 132.1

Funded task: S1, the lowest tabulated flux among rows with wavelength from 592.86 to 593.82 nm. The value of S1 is 88.63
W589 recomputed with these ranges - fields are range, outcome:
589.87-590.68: 142.3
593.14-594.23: 155.7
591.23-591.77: 148.9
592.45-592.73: 131.1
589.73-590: 121.1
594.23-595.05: 151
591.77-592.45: 157.3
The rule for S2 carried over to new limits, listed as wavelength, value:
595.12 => 125.9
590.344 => 131.6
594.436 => 131.6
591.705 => 121.2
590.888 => 140.6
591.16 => 111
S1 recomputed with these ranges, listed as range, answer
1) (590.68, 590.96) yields 135.2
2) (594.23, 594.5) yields 131.6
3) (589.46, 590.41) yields 92.12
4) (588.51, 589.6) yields 91.49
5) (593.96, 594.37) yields 94.39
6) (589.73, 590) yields 118.3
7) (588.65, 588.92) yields 104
